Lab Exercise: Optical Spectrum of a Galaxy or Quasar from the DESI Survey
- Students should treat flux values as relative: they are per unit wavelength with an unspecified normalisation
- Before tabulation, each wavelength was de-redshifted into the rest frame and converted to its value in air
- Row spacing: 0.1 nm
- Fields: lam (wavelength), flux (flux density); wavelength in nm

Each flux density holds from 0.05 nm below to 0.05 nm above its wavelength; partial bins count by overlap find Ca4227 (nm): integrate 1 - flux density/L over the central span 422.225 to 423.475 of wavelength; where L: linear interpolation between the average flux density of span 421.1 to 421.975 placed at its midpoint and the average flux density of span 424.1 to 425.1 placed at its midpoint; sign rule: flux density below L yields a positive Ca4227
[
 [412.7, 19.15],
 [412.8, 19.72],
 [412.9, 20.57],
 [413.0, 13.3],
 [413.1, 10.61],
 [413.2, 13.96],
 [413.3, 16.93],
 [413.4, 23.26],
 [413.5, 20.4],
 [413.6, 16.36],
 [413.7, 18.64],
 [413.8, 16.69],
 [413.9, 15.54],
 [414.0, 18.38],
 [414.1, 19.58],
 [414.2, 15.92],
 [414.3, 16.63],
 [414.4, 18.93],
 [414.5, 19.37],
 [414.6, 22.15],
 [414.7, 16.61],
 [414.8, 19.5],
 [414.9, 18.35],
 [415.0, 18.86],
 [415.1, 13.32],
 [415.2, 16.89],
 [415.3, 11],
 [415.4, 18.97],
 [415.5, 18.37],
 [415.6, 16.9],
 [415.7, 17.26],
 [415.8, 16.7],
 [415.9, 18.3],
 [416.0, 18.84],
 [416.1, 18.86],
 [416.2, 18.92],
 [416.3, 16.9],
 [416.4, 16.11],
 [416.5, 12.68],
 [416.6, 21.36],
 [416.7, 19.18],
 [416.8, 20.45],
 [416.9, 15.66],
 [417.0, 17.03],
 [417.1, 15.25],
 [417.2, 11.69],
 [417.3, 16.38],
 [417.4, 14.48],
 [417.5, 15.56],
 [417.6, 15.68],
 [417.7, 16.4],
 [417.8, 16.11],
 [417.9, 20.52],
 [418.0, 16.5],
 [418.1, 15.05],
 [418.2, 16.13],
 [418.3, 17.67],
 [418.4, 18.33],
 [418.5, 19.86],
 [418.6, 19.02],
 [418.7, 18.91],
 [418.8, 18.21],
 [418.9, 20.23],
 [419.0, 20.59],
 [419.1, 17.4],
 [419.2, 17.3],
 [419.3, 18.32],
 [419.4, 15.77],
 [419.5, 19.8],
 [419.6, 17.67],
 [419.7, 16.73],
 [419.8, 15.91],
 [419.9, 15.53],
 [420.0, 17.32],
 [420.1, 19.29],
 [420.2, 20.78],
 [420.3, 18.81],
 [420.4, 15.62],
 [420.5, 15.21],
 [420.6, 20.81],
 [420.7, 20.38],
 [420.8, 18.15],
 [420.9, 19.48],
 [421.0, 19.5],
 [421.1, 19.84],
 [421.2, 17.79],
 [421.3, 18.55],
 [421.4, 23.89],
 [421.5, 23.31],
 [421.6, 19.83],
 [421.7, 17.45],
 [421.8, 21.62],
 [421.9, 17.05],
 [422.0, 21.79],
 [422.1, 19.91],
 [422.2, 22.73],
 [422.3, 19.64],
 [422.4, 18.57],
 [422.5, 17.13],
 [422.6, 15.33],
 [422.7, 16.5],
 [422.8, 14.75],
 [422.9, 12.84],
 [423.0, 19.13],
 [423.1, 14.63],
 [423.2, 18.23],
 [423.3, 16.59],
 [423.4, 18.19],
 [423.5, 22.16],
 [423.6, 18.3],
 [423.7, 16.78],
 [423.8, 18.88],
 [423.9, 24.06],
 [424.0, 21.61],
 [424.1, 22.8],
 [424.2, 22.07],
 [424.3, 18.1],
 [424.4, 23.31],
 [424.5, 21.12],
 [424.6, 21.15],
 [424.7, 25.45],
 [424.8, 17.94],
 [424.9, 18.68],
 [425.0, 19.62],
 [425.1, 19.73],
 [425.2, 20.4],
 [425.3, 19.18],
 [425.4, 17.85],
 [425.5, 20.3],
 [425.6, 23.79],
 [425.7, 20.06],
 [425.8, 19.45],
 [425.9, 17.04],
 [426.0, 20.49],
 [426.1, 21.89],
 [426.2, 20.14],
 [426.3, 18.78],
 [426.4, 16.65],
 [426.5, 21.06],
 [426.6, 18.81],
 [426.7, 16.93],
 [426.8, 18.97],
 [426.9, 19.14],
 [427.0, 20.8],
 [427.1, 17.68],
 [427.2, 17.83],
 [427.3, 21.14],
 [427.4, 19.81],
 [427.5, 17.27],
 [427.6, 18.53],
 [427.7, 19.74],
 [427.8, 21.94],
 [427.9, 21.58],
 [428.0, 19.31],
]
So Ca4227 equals 0.21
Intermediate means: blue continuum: 20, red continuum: 20.9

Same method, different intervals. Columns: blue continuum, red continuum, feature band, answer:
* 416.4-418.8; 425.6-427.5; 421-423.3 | -0.06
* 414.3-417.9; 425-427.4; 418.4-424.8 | -0.20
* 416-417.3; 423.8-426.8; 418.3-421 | -0.02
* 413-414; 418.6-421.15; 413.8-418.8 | 0.05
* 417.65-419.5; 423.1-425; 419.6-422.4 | -0.03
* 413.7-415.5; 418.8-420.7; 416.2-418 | 0.12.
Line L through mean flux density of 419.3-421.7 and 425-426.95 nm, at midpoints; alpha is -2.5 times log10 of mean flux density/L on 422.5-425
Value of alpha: 0.01 mag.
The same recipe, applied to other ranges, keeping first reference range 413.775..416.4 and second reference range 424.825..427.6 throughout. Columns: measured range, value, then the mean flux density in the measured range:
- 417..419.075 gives 0.058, 17.1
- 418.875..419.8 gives 0.014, 18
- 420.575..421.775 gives -0.078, 19.9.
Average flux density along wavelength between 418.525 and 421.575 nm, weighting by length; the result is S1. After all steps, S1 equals 18.7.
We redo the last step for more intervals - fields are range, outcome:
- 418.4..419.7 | 18.5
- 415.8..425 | 18.4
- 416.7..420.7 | 17.4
